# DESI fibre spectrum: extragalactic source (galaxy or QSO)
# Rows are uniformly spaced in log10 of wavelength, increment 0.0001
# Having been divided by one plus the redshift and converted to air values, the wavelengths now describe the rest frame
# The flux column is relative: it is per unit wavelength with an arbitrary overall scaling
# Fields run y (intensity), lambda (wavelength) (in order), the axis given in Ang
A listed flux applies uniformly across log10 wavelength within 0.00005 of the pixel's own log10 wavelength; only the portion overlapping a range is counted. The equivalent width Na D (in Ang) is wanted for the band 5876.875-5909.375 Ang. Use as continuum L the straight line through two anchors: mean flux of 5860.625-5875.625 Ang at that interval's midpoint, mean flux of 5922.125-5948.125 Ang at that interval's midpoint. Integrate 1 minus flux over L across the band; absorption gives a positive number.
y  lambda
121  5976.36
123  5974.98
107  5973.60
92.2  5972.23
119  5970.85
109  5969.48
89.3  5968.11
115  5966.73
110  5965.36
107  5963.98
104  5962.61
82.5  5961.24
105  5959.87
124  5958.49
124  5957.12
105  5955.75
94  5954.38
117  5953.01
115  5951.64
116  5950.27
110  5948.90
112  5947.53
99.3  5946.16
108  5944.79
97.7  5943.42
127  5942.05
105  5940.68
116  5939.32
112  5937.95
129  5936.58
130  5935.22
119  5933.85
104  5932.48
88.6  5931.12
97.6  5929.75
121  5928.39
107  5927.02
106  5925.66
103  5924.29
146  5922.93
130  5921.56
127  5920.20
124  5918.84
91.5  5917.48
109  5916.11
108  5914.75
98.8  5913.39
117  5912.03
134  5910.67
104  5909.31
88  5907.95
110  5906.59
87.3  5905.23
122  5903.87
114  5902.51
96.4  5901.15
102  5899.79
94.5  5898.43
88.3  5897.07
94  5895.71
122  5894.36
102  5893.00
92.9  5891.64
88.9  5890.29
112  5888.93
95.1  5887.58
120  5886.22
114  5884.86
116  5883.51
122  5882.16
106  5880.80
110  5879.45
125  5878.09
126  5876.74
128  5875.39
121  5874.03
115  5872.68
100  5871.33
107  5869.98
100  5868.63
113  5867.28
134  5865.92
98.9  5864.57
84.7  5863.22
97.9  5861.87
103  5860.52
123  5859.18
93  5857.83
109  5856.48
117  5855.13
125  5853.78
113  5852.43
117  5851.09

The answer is 1.2 Ang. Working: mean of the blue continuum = 108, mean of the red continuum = 112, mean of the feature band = 106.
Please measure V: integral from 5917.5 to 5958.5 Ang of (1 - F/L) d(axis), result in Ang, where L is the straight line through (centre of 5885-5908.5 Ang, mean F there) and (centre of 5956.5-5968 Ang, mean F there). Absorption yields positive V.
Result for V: -3.0 Ang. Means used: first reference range 102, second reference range 108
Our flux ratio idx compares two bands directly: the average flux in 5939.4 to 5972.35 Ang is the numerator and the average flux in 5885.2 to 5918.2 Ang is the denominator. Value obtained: 1.04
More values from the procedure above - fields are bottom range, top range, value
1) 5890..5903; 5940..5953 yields 1.11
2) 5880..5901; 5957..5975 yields 1.02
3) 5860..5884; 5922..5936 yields 1.01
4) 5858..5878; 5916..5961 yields 1.01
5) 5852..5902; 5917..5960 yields 1.04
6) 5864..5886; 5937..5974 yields 0.94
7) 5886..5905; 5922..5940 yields 1.11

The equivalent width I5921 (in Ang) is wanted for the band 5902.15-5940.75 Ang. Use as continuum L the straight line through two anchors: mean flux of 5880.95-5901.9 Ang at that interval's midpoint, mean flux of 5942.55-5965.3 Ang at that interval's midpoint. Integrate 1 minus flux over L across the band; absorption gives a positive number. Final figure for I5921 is -2.3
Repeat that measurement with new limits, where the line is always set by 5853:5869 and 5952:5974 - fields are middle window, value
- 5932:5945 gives -1.0 Ang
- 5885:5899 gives 0.8 Ang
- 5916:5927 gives -1.0 Ang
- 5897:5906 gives 0.5 Ang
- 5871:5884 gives -1.1 Ang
